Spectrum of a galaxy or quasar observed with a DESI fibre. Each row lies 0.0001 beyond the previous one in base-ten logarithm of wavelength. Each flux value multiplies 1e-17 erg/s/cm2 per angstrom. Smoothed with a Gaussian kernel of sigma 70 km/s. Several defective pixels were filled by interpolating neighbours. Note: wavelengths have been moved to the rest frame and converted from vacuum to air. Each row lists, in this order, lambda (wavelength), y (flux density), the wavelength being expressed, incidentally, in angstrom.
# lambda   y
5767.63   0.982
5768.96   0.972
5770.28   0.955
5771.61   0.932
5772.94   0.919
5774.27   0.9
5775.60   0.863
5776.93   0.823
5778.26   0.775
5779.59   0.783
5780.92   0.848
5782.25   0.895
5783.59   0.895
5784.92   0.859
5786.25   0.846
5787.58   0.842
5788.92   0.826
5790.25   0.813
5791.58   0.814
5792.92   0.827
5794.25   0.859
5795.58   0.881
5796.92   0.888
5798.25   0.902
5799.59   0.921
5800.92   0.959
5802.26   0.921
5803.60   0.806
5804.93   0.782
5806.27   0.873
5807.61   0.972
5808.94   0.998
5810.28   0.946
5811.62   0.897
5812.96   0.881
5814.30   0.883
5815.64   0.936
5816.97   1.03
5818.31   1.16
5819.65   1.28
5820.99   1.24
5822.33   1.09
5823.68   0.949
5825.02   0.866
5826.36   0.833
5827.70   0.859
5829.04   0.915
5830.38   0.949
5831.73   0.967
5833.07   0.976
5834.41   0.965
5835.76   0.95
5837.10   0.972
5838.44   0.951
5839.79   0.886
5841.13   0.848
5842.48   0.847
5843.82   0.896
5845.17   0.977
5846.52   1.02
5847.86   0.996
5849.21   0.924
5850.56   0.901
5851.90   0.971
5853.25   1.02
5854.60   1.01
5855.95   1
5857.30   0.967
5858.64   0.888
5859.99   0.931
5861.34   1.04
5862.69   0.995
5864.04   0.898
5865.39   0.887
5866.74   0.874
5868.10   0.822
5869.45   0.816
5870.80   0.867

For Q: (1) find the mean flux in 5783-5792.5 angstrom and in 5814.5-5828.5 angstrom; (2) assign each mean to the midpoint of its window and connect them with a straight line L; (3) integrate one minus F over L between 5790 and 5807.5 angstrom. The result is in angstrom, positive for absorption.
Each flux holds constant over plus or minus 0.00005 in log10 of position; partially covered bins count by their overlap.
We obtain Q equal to 0.6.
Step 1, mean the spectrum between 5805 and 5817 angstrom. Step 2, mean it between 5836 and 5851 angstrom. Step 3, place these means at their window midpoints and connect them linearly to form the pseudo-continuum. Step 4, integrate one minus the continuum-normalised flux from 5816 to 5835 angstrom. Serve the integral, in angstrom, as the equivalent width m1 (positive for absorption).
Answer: -1.6 angstrom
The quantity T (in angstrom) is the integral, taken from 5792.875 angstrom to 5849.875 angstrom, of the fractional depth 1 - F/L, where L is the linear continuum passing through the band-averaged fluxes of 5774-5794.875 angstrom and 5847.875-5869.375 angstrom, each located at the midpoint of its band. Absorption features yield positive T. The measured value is -3.39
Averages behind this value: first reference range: 0.841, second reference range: 0.94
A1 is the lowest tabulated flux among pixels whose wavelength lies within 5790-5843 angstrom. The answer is 0.782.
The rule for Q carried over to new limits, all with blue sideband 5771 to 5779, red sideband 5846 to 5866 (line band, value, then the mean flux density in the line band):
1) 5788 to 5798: 0.48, 0.846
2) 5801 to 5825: -1.65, 0.975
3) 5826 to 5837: 0.03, 0.932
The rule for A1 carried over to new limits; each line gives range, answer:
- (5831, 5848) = 0.847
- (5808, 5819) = 0.881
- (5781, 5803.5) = 0.813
